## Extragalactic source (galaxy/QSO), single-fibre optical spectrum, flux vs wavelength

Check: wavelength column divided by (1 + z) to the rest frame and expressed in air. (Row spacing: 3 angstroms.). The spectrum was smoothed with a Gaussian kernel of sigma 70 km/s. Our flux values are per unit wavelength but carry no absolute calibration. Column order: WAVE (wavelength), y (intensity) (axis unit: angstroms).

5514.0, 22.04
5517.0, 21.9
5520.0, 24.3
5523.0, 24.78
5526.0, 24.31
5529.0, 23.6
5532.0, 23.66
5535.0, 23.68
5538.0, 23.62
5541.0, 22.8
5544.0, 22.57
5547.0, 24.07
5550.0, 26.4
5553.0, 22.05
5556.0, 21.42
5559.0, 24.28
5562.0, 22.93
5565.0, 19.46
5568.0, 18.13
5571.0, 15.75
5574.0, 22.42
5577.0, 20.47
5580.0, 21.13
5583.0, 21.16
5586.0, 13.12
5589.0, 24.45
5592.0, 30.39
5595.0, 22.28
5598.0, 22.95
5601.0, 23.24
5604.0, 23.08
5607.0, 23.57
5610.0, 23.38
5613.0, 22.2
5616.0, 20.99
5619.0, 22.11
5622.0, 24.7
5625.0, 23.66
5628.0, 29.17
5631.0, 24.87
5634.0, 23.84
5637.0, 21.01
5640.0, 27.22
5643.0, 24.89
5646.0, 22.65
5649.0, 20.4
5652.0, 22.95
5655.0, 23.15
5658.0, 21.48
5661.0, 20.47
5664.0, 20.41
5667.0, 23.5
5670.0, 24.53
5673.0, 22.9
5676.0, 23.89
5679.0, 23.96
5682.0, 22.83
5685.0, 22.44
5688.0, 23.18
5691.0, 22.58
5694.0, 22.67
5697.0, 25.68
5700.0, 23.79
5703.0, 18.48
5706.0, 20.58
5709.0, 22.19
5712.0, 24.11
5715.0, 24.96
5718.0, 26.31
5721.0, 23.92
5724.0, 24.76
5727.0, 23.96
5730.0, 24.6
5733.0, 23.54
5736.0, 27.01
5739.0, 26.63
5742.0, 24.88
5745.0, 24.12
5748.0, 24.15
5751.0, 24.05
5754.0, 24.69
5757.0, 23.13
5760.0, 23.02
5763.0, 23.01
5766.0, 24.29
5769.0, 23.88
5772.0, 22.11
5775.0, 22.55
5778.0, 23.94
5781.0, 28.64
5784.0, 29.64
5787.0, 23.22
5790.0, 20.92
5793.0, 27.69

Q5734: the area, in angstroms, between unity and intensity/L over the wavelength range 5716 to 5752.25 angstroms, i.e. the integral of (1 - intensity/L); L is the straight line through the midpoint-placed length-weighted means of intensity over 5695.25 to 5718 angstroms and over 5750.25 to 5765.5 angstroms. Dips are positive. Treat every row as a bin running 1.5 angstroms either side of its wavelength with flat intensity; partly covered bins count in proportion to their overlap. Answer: -2.3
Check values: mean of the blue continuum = 23.1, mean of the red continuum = 23.6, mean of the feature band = 24.8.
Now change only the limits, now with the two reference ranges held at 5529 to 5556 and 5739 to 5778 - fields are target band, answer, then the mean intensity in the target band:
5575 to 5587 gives 2.1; 19.4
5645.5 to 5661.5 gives 1.2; 21.9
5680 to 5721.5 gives 1.0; 23.1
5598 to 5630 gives 0.0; 23.6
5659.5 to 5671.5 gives 0.7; 22.2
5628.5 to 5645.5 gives -0.7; 24.5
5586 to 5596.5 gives -0.2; 23.9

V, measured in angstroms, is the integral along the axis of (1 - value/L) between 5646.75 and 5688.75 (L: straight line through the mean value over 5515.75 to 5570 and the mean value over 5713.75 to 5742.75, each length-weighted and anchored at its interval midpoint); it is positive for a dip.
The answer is 3.1 angstroms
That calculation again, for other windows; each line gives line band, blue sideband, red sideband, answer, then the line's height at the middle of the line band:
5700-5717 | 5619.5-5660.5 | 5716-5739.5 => 1.6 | 24.7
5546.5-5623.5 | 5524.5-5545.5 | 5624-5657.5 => 5.0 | 23.7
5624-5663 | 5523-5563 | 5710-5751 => 1.2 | 24.2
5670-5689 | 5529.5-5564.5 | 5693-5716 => -0.4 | 22.8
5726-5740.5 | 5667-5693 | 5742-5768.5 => -0.9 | 23.7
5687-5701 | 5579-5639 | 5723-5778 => 0.1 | 23.7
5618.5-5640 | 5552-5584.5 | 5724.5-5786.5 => -2.4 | 22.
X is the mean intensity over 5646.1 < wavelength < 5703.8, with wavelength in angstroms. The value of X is 22.6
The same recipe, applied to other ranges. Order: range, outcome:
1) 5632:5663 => 22.8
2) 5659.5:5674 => 22.3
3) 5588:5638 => 23.9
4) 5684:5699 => 23.4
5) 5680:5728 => 23.3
